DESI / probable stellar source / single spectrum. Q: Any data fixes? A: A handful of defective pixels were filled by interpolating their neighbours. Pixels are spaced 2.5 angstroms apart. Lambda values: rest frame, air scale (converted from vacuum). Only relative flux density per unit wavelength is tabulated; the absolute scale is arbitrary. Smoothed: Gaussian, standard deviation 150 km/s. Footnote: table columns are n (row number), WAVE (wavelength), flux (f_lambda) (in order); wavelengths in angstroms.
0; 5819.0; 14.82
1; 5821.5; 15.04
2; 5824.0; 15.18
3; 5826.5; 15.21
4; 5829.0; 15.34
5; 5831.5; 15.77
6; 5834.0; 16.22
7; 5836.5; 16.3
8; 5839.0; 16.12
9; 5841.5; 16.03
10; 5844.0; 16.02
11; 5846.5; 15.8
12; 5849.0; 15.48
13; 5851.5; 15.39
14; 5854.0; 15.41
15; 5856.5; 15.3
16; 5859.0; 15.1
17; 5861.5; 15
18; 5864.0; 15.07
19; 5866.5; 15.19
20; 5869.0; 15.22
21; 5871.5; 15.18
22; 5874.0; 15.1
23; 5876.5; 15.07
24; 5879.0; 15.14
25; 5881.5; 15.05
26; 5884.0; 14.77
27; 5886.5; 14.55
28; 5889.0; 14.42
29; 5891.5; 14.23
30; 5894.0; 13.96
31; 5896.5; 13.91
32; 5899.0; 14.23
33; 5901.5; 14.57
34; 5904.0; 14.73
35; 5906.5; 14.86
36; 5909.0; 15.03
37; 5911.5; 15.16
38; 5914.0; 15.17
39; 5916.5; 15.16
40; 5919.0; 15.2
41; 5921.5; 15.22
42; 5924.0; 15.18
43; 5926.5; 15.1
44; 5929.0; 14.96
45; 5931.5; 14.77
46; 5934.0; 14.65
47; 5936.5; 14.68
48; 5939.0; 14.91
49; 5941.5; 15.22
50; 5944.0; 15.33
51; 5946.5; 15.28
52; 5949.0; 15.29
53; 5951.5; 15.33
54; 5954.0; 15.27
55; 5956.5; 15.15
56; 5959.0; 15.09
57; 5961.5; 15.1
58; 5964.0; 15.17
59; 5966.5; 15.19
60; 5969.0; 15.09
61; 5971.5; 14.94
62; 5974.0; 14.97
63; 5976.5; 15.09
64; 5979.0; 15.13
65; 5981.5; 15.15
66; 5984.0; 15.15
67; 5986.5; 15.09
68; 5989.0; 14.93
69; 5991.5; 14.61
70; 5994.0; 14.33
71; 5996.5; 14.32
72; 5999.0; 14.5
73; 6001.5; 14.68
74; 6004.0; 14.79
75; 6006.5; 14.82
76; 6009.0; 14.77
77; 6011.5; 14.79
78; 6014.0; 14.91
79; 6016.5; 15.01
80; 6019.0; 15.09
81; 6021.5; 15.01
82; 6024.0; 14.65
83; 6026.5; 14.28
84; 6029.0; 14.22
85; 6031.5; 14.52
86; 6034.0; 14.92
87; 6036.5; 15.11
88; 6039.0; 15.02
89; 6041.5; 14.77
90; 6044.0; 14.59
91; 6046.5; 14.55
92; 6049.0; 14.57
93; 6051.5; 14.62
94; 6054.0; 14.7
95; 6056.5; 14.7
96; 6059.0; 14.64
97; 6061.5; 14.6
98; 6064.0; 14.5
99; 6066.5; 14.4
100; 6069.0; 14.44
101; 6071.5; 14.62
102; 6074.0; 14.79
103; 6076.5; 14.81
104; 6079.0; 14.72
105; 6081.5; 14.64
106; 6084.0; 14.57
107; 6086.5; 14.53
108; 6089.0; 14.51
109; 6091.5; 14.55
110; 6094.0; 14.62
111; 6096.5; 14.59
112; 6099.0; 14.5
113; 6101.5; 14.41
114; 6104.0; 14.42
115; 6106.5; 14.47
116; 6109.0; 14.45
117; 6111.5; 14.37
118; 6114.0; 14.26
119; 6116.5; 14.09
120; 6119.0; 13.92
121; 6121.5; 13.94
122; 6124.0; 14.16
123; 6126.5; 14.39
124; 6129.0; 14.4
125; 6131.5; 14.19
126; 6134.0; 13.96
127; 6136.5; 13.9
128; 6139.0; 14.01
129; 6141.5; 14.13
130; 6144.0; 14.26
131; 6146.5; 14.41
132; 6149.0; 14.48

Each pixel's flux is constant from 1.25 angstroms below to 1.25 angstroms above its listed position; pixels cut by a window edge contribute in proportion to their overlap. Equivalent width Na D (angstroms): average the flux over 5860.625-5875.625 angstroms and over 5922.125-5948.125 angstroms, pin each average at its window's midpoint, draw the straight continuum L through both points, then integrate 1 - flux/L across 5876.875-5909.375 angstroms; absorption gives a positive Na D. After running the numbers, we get 1.1 angstroms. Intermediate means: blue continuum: 15.1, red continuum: 15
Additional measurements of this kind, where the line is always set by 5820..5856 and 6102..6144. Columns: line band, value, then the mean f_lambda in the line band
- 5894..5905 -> 0.74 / 14.3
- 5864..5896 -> 1.30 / 14.8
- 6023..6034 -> 0.16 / 14.5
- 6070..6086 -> -0.28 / 14.7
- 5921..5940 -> 0.32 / 14.9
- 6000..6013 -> 0.02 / 14.8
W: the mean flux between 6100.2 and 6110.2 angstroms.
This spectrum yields 14.4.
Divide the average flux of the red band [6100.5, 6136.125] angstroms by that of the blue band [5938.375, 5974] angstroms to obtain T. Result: 0.9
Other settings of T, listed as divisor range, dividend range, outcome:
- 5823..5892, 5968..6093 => 0.96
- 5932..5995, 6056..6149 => 0.96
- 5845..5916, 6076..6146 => 0.96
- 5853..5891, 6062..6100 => 0.97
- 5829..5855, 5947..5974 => 0.96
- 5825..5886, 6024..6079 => 0.95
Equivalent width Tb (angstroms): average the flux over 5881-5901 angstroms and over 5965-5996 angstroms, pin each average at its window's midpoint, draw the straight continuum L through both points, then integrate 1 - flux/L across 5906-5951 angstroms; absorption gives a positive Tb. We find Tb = -1.4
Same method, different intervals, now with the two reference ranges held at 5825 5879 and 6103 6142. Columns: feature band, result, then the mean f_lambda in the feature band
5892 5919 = 0.95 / 14.7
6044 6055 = -0.05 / 14.6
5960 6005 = -0.13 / 14.9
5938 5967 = -0.38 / 15.2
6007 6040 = -0.29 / 14.8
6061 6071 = -0.02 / 14.5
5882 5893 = 0.57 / 14.5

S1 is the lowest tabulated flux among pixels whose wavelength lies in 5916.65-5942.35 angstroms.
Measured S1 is 14.65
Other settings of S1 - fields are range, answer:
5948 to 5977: 14.94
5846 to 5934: 13.91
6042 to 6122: 13.92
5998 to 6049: 14.22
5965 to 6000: 14.32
